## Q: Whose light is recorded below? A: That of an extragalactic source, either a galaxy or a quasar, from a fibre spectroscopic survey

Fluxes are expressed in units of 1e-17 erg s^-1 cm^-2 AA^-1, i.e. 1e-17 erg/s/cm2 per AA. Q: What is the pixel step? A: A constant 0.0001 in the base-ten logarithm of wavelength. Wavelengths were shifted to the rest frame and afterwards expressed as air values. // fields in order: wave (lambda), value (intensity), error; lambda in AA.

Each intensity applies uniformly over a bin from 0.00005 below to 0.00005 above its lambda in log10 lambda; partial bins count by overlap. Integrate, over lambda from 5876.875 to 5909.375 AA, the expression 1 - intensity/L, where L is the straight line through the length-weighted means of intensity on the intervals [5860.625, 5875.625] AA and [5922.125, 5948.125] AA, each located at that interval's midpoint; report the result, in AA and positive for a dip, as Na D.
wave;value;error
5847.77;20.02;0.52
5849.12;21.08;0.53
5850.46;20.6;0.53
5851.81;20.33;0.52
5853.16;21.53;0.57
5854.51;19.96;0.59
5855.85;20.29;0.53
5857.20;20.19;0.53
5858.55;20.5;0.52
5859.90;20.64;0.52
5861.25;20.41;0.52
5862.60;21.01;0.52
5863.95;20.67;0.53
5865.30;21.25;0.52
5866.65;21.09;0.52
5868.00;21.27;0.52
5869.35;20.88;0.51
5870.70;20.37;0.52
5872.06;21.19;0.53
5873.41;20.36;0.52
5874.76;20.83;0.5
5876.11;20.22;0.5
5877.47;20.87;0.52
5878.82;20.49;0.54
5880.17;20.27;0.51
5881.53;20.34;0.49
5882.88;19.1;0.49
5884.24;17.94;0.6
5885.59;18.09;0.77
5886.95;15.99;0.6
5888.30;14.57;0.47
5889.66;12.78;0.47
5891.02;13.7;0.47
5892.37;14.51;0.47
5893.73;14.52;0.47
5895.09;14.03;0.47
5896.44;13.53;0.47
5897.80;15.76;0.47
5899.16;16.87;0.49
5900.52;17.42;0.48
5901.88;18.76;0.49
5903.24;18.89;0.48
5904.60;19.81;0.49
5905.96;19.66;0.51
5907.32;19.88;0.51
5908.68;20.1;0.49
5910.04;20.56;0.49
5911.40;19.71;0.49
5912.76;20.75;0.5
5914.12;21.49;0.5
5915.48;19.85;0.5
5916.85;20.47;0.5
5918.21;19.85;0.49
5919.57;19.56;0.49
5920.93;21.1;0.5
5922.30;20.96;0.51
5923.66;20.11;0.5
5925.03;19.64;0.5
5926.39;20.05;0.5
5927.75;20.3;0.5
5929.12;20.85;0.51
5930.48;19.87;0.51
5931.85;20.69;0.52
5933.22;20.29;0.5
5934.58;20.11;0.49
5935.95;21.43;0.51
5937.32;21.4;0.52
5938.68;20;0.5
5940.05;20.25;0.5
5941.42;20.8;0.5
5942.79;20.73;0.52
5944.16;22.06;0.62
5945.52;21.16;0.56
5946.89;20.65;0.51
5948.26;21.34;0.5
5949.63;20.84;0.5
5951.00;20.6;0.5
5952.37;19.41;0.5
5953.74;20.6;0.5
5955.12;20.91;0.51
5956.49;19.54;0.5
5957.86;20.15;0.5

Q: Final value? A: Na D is 5.3 AA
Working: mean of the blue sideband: 20.8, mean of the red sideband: 20.6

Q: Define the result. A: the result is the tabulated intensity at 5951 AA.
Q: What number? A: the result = 20.6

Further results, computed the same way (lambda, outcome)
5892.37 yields 14.51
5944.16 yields 22.06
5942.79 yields 20.73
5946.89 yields 20.65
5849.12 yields 21.08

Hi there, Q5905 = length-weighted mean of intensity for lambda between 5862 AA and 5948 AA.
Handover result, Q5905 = 19.4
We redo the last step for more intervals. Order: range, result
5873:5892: 18.2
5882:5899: 15.5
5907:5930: 20.3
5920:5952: 20.6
